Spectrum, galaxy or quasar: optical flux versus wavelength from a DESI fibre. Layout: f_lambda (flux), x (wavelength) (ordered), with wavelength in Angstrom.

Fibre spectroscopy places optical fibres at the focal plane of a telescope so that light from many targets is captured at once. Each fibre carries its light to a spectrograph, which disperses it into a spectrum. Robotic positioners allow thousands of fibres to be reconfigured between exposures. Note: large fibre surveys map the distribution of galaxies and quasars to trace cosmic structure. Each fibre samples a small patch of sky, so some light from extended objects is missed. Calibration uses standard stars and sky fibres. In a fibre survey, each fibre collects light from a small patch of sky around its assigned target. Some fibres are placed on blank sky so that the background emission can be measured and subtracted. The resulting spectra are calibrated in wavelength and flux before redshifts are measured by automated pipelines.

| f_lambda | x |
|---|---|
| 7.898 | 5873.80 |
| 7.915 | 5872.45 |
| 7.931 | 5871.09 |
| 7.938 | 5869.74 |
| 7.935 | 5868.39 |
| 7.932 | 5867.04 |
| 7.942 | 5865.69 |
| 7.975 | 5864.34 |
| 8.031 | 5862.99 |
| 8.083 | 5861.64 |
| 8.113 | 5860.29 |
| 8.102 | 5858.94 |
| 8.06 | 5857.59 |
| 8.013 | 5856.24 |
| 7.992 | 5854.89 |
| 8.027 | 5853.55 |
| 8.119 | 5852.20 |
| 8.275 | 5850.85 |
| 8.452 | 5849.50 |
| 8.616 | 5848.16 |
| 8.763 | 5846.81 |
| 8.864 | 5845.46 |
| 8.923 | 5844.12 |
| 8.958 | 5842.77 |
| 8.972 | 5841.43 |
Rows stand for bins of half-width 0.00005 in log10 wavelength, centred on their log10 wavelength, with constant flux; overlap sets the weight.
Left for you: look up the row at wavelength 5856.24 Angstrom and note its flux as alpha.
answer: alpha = 8.013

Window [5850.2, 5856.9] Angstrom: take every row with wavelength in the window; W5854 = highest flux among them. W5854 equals 8.275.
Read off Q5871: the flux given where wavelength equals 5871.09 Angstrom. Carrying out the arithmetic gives 7.931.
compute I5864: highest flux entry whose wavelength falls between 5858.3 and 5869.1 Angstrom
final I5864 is 8.113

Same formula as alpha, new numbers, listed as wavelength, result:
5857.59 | 8.06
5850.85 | 8.275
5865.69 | 7.942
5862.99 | 8.031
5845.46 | 8.864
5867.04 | 7.932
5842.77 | 8.958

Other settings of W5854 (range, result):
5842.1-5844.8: 8.958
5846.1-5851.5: 8.763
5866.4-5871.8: 7.938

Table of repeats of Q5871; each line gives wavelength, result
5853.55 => 8.027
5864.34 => 7.975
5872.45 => 7.915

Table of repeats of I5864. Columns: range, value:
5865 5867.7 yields 7.942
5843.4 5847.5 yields 8.923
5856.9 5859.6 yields 8.102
